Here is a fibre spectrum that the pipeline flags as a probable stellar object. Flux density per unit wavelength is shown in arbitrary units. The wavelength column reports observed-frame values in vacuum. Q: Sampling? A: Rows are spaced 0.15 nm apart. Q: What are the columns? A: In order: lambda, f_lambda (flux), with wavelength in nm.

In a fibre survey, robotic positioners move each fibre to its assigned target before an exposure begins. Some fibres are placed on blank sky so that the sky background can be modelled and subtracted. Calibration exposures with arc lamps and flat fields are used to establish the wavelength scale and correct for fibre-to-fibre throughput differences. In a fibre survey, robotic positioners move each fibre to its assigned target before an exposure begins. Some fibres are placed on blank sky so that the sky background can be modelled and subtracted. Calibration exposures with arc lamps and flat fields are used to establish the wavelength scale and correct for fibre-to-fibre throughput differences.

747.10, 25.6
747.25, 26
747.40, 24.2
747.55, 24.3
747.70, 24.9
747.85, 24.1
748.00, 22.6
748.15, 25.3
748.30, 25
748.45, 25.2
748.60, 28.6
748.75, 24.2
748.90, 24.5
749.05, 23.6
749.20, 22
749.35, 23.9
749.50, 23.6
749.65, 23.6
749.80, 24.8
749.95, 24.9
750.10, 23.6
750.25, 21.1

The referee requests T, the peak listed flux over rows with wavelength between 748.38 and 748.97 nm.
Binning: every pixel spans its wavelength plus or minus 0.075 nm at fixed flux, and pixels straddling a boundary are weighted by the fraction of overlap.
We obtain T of 28.6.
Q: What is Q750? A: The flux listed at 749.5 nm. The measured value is 23.6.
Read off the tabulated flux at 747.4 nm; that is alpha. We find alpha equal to 24.2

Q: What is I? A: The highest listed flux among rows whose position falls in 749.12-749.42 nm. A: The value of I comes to 23.9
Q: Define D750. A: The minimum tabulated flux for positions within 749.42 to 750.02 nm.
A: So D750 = 23.6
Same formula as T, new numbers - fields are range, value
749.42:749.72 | 23.6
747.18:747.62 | 26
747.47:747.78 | 24.9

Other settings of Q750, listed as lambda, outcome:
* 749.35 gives 23.9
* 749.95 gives 24.9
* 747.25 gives 26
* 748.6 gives 28.6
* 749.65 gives 23.6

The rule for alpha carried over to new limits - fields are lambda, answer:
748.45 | 25.2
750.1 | 23.6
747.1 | 25.6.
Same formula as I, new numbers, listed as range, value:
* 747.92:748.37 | 25.3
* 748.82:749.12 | 24.5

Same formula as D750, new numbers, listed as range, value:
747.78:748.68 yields 22.6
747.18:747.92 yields 24.1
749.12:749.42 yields 22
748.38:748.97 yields 24.2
